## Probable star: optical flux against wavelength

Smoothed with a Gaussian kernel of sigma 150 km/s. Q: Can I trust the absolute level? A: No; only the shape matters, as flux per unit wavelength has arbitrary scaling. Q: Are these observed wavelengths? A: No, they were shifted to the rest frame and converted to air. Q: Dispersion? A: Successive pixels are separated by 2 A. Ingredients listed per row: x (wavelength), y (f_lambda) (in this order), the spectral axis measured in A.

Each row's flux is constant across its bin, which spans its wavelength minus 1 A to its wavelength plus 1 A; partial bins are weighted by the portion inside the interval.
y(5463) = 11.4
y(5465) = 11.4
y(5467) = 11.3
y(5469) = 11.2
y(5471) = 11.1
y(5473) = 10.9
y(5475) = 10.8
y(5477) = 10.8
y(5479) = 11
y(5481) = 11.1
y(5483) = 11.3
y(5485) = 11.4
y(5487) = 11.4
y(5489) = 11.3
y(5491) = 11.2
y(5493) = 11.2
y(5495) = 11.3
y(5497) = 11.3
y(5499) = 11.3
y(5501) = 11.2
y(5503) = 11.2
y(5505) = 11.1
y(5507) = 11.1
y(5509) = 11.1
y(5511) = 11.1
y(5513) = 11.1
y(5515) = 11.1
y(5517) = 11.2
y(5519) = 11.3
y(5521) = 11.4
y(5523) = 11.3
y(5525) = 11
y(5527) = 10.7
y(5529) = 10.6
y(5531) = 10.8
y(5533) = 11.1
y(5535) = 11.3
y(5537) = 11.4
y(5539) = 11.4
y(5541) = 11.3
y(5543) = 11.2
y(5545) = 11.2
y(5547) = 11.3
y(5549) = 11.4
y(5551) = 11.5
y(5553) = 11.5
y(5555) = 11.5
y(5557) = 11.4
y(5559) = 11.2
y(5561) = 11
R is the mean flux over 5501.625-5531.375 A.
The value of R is 11.1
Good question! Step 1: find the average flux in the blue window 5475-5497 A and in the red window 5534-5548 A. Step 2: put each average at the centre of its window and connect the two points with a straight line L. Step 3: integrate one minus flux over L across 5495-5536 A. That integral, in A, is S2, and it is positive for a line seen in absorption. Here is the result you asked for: 0.5 A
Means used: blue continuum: 11.2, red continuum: 11.3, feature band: 11.1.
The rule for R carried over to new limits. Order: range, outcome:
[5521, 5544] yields 11.1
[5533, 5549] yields 11.3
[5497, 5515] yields 11.2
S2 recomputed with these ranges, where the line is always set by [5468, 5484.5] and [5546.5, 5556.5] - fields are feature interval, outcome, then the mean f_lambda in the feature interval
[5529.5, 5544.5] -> 0.2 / 11.2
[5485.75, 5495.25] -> -0.1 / 11.3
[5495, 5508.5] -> 0.0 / 11.2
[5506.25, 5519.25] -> 0.1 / 11.1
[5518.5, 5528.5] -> 0.2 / 11.1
